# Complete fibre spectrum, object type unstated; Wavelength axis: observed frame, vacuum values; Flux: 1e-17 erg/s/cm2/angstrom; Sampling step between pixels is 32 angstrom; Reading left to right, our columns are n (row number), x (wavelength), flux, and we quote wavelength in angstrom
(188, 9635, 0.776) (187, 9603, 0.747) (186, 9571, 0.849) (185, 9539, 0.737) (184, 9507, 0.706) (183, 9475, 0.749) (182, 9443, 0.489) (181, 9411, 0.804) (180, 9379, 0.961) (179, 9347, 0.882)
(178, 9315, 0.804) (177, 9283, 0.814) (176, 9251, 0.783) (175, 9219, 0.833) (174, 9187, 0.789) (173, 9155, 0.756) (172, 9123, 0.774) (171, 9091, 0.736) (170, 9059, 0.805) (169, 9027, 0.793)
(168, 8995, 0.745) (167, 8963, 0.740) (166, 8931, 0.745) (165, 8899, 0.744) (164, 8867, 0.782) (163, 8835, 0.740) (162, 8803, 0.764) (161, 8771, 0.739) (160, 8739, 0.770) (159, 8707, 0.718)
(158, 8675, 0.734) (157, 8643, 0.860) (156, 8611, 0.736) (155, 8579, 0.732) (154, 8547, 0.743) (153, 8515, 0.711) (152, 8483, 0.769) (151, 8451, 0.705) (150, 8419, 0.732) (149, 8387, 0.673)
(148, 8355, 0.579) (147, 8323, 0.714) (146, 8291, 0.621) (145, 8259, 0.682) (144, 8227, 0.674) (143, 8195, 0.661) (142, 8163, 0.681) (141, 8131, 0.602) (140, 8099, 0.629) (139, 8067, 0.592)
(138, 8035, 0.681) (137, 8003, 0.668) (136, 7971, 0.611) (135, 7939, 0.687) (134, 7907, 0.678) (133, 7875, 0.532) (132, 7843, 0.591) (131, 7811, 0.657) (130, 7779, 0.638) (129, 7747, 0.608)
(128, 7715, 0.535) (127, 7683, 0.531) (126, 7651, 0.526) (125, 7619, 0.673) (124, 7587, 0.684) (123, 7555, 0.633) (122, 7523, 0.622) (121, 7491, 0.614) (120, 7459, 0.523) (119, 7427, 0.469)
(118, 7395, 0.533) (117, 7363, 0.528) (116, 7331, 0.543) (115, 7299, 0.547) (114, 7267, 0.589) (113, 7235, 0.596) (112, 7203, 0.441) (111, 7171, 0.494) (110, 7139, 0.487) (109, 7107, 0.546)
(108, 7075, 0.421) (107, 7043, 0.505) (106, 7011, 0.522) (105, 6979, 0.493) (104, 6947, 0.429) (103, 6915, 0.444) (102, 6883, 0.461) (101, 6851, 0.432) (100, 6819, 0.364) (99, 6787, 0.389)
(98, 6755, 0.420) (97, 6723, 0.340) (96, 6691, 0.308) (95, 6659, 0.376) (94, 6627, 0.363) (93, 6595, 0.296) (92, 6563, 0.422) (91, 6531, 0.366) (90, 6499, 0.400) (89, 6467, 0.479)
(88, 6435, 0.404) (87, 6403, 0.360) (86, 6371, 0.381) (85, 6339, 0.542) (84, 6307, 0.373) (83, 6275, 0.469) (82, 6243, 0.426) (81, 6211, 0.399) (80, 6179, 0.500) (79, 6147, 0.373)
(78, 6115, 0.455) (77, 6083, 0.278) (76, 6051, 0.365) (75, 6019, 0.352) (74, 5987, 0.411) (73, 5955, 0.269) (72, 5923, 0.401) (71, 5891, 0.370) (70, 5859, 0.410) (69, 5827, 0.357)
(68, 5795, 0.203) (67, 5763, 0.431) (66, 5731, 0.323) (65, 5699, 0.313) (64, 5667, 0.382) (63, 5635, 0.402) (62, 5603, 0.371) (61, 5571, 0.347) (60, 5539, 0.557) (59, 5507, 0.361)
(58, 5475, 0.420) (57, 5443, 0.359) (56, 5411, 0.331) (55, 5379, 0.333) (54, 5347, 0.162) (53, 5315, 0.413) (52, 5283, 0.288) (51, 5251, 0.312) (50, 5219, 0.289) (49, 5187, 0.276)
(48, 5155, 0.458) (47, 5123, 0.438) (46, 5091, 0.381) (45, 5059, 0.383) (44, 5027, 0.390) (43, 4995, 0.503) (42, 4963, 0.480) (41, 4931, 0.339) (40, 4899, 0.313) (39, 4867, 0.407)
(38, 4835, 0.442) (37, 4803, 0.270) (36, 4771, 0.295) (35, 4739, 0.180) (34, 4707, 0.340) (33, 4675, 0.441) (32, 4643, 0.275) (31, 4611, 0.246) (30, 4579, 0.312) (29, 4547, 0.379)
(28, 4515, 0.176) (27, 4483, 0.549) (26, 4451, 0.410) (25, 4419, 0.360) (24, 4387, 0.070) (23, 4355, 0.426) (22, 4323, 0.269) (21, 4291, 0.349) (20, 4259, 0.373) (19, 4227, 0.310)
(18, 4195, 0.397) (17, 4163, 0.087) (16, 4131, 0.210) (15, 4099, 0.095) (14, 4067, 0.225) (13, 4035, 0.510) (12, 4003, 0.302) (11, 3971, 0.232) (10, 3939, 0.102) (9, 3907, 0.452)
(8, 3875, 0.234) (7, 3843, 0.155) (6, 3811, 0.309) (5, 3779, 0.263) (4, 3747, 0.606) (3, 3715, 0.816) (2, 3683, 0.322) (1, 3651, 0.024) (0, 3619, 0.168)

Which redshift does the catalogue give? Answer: 0.875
